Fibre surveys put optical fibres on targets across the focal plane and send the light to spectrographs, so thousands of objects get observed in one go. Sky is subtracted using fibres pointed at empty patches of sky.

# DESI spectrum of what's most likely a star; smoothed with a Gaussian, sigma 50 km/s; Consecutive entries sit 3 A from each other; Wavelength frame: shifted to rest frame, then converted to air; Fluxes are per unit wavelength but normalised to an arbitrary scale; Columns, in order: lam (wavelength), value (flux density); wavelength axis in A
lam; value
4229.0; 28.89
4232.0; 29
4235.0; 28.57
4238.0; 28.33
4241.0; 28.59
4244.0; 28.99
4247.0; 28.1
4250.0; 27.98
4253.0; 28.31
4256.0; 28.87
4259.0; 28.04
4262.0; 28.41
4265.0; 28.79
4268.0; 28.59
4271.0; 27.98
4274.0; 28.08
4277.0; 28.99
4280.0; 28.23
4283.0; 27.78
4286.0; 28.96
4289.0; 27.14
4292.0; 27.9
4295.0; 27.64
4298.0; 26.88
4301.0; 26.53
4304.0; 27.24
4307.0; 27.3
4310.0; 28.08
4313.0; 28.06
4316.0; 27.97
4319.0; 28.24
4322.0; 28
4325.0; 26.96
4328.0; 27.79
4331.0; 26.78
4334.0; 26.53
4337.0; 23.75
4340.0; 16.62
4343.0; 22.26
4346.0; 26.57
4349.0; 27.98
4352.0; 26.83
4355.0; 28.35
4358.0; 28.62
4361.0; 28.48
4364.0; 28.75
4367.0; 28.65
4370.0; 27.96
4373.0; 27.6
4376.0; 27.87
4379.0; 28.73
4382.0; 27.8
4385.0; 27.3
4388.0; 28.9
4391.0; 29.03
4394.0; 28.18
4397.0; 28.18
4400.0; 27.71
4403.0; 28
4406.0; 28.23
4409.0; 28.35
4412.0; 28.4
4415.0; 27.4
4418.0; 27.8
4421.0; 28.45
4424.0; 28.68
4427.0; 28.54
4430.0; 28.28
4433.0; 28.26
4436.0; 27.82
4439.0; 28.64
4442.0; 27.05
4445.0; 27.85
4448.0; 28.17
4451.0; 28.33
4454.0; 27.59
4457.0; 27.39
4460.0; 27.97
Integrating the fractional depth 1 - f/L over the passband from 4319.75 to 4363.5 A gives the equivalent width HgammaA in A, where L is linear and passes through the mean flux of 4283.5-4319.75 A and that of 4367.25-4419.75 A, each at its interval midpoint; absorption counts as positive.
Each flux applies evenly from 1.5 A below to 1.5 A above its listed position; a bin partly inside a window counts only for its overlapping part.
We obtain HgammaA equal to 2.6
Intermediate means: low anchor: 27.7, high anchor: 28.1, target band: 26.2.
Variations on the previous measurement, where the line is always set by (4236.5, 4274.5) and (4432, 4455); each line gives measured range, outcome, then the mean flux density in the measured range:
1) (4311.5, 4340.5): 1.9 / 26.4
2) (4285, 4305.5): 0.6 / 27.4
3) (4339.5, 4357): 1.8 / 25.3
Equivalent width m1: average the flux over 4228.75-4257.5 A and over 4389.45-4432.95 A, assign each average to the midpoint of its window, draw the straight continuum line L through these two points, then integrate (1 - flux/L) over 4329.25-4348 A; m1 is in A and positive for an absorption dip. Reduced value 2.9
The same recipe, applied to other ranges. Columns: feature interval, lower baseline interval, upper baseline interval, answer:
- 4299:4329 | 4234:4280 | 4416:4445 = 0.8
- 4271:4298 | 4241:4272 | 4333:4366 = -0.3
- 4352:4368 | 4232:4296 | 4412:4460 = -0.1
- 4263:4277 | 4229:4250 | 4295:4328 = -0.1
